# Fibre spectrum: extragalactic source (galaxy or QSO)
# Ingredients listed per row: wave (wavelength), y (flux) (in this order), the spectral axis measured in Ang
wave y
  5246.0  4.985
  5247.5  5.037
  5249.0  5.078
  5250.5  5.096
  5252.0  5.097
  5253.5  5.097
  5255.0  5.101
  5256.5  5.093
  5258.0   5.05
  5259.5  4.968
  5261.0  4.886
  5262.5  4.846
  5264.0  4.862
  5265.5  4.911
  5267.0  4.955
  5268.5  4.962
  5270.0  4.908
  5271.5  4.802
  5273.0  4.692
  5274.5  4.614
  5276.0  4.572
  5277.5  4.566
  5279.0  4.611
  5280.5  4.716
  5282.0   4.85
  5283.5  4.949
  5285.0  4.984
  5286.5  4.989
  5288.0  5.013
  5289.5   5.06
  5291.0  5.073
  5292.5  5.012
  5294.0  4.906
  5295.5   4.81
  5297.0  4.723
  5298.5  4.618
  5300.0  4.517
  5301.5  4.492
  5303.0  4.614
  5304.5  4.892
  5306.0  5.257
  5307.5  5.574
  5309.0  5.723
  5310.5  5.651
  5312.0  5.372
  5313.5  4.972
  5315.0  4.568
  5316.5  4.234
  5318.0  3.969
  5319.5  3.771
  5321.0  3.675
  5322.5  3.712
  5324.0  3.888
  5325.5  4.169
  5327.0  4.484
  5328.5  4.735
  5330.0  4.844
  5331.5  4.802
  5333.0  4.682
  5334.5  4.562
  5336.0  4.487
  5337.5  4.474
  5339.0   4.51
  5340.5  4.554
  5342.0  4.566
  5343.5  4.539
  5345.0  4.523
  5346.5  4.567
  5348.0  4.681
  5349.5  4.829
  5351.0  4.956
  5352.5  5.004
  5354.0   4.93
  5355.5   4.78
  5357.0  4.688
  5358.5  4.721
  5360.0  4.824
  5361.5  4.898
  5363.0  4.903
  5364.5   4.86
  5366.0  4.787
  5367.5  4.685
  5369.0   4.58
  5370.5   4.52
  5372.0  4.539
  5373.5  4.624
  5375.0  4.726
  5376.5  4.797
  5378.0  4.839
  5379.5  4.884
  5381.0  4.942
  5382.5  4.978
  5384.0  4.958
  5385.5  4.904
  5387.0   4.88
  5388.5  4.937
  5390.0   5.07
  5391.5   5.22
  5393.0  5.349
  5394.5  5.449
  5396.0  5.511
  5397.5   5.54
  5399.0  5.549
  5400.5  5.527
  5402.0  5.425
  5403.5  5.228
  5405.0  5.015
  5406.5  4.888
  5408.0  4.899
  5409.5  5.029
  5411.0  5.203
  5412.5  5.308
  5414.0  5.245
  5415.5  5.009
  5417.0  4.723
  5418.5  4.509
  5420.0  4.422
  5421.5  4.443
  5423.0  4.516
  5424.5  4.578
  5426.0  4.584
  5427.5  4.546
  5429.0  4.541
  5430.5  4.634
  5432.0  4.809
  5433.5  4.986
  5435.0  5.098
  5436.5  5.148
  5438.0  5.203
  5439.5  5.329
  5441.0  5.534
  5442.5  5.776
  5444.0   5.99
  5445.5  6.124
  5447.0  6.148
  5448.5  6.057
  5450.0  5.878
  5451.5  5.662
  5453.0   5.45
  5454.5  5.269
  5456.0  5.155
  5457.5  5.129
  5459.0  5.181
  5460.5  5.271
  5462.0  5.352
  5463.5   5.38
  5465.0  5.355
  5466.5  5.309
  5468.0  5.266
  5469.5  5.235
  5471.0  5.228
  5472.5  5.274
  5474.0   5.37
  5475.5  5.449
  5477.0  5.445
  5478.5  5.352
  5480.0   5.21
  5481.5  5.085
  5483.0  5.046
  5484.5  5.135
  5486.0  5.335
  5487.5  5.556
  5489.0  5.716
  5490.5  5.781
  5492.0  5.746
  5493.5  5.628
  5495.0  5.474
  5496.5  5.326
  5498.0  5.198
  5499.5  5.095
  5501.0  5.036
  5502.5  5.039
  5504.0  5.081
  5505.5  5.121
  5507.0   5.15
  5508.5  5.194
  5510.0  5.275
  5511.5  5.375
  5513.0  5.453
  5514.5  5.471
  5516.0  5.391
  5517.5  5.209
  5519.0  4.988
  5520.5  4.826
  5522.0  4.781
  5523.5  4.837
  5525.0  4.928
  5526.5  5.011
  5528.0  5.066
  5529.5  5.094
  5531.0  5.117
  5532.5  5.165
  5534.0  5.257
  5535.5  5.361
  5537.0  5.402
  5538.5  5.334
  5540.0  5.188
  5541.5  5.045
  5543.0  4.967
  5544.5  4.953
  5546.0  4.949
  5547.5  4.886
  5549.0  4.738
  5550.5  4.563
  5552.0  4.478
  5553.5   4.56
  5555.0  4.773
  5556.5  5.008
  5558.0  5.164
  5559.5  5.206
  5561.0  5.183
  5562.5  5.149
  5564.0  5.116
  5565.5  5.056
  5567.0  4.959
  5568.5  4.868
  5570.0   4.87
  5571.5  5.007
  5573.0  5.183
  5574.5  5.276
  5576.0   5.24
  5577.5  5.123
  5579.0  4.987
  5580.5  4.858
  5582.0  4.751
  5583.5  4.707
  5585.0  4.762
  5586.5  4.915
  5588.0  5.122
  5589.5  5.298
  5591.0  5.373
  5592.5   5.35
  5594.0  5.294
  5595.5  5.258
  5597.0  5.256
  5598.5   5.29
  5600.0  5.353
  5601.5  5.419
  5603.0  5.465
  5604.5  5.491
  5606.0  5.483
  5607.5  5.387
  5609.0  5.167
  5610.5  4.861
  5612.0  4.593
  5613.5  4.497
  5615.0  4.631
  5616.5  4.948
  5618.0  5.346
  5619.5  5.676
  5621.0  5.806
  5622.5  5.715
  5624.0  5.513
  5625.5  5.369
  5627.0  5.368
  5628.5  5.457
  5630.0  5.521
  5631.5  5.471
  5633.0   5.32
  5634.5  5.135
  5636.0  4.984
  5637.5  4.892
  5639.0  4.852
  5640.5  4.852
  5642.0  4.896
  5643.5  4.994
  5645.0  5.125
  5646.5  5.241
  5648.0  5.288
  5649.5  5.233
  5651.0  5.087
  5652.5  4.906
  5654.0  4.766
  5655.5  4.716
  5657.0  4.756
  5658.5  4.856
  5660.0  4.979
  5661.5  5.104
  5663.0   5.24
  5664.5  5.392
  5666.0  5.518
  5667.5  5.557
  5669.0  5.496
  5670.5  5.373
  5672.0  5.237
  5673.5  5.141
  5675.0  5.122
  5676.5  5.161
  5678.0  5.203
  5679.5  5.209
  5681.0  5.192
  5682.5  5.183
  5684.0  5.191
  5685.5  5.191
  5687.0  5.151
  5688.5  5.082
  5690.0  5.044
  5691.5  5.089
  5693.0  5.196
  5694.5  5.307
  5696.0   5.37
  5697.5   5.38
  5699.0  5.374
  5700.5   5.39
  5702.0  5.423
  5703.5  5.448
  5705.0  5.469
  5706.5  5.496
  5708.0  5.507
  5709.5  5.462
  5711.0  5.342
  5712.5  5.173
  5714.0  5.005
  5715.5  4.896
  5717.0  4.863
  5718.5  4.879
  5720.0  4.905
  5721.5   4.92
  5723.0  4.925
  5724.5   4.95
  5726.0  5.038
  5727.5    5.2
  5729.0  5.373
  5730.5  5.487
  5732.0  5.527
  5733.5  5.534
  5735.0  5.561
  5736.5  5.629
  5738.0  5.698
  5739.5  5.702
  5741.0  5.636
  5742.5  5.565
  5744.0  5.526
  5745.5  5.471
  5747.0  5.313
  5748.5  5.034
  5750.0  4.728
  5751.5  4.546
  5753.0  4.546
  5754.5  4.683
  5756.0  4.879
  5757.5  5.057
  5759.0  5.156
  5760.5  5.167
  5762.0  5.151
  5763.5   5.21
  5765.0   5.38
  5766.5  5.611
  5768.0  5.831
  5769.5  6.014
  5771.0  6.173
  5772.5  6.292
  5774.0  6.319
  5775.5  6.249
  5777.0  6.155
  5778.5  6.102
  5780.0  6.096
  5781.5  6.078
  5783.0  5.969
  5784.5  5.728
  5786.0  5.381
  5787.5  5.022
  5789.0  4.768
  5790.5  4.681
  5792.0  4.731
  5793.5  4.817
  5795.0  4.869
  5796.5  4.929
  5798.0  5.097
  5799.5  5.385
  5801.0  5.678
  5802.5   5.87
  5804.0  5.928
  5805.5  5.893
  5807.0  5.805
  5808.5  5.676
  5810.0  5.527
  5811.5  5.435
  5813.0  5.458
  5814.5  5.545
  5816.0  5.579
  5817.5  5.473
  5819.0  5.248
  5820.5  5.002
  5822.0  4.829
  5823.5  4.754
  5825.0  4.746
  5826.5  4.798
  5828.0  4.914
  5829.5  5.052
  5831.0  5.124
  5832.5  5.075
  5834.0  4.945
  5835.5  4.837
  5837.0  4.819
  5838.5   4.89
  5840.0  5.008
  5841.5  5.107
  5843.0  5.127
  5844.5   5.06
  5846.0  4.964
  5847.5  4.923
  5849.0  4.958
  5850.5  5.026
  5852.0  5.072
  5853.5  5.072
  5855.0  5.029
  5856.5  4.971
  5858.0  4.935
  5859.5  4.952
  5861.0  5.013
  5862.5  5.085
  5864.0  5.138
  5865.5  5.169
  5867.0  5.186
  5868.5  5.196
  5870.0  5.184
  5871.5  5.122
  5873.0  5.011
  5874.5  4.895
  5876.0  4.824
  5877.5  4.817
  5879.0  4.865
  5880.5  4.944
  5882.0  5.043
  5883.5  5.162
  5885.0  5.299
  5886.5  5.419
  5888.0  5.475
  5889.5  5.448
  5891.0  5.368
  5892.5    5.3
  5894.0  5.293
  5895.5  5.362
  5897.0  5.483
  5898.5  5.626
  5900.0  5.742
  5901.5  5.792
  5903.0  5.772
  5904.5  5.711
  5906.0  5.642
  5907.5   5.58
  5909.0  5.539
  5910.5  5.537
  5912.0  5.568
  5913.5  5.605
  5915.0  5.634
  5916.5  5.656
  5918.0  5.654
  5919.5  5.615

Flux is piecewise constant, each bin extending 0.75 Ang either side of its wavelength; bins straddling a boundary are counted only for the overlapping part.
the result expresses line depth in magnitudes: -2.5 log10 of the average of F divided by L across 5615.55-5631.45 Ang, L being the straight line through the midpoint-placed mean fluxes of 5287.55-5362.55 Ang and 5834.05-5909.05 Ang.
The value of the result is -0.10 mag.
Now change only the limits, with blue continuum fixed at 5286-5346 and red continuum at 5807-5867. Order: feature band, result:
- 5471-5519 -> -0.11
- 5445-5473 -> -0.14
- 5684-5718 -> -0.06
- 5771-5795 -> -0.12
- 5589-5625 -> -0.08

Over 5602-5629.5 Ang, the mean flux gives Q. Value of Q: 5.27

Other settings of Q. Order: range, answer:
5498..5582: 5.06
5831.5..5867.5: 5.01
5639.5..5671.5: 5.11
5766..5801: 5.58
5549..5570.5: 4.92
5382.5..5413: 5.19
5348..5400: 4.93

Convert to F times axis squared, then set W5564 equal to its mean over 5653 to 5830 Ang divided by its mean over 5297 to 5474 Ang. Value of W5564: 1.22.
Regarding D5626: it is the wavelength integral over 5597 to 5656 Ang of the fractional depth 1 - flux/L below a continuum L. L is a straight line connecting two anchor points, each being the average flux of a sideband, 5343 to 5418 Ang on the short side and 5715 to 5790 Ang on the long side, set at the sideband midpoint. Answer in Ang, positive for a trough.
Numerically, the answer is 0.7 Ang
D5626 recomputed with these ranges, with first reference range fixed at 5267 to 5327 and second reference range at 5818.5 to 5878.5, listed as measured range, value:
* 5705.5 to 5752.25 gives -3.0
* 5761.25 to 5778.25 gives -3.1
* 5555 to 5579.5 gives -1.1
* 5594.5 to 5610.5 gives -1.5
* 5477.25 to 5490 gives -1.3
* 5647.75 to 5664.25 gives -0.3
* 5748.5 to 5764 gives 0.1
